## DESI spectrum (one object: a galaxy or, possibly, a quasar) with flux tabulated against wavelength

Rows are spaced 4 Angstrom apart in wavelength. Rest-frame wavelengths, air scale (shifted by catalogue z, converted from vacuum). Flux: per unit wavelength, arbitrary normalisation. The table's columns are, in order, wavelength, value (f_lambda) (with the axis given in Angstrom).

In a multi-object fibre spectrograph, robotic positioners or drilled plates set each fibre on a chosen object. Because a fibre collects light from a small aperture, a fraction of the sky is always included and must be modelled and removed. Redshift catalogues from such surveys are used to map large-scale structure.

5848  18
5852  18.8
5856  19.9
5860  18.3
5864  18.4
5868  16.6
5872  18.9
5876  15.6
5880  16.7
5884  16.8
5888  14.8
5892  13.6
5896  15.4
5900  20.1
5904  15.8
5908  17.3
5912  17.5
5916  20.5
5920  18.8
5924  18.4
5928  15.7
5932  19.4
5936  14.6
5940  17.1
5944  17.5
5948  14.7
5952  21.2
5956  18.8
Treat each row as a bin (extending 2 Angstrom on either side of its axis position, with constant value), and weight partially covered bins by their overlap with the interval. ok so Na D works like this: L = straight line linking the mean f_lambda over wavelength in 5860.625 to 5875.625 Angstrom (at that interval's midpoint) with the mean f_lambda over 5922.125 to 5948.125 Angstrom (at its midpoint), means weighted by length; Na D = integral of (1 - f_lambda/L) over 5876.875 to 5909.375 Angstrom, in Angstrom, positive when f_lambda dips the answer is 2.2 Angstrom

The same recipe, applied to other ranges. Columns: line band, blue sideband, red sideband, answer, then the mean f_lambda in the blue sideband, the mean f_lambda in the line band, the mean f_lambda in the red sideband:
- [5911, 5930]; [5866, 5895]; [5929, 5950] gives -2.04 Angstrom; 16.1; 18.2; 16.6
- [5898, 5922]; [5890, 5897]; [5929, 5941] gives -4.61 Angstrom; 14.4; 18.3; 16.9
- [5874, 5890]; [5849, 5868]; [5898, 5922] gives 2.15 Angstrom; 18.6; 16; 18.3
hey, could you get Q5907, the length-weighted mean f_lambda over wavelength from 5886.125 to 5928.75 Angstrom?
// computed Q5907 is 17.1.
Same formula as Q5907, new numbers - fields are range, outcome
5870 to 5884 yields 17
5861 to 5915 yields 16.8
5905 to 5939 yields 17.7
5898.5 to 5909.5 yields 17.6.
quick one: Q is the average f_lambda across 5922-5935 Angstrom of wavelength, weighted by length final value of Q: 17.6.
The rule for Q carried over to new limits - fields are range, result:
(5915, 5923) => 19.4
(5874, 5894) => 15.5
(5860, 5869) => 17.8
